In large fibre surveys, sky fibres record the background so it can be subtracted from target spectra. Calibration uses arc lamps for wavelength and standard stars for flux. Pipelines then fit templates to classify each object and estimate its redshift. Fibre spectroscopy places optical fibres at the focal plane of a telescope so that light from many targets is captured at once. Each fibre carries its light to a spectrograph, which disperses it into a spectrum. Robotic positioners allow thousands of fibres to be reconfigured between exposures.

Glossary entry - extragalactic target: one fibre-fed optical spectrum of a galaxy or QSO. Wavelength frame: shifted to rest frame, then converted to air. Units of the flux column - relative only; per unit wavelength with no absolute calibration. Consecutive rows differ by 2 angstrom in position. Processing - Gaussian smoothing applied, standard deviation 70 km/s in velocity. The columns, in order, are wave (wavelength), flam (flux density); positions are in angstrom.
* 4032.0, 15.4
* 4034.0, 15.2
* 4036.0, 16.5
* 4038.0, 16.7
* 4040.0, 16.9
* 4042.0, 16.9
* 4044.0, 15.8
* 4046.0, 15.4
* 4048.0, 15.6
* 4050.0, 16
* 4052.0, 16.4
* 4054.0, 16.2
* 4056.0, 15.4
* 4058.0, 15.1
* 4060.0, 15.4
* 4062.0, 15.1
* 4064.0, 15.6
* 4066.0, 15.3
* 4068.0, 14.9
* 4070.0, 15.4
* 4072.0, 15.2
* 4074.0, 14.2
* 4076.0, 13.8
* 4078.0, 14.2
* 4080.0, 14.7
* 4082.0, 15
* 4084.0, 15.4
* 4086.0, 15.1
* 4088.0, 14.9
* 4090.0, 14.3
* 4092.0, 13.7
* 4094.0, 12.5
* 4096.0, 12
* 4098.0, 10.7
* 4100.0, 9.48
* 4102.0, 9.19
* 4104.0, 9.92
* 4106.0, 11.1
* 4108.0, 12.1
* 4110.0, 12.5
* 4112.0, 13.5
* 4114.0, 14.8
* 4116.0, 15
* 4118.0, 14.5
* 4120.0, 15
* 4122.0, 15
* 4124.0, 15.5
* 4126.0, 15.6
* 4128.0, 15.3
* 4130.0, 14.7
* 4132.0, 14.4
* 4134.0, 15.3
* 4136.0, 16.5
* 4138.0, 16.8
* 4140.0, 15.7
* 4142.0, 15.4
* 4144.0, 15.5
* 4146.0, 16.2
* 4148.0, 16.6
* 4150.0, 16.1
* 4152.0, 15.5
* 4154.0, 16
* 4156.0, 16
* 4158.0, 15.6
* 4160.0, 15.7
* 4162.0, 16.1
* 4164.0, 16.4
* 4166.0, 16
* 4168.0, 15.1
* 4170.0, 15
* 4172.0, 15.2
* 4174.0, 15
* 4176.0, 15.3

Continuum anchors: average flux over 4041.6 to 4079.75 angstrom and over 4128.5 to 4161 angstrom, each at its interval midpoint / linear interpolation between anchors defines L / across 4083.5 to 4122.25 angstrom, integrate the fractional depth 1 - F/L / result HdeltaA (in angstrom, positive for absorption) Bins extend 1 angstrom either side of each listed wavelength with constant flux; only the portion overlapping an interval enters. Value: 6.4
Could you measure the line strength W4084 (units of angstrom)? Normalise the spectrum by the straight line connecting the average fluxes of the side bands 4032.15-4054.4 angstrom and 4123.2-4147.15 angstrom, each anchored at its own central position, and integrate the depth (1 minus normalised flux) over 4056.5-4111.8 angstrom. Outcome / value 8.0 angstrom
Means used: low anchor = 16.1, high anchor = 15.6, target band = 13.6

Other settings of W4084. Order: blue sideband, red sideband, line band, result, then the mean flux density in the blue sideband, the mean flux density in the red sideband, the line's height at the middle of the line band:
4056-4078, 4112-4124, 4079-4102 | 2.5 angstrom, 15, 14.8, 14.9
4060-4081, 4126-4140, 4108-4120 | 1.1 angstrom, 14.9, 15.5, 15.3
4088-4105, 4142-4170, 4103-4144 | -2.6 angstrom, 11.7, 15.9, 13.6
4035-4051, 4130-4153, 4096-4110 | 4.6 angstrom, 16.2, 15.8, 15.9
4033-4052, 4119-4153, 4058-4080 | 1.5 angstrom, 16.1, 15.6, 16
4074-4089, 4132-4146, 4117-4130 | 0.3 angstrom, 14.7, 15.8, 15.5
